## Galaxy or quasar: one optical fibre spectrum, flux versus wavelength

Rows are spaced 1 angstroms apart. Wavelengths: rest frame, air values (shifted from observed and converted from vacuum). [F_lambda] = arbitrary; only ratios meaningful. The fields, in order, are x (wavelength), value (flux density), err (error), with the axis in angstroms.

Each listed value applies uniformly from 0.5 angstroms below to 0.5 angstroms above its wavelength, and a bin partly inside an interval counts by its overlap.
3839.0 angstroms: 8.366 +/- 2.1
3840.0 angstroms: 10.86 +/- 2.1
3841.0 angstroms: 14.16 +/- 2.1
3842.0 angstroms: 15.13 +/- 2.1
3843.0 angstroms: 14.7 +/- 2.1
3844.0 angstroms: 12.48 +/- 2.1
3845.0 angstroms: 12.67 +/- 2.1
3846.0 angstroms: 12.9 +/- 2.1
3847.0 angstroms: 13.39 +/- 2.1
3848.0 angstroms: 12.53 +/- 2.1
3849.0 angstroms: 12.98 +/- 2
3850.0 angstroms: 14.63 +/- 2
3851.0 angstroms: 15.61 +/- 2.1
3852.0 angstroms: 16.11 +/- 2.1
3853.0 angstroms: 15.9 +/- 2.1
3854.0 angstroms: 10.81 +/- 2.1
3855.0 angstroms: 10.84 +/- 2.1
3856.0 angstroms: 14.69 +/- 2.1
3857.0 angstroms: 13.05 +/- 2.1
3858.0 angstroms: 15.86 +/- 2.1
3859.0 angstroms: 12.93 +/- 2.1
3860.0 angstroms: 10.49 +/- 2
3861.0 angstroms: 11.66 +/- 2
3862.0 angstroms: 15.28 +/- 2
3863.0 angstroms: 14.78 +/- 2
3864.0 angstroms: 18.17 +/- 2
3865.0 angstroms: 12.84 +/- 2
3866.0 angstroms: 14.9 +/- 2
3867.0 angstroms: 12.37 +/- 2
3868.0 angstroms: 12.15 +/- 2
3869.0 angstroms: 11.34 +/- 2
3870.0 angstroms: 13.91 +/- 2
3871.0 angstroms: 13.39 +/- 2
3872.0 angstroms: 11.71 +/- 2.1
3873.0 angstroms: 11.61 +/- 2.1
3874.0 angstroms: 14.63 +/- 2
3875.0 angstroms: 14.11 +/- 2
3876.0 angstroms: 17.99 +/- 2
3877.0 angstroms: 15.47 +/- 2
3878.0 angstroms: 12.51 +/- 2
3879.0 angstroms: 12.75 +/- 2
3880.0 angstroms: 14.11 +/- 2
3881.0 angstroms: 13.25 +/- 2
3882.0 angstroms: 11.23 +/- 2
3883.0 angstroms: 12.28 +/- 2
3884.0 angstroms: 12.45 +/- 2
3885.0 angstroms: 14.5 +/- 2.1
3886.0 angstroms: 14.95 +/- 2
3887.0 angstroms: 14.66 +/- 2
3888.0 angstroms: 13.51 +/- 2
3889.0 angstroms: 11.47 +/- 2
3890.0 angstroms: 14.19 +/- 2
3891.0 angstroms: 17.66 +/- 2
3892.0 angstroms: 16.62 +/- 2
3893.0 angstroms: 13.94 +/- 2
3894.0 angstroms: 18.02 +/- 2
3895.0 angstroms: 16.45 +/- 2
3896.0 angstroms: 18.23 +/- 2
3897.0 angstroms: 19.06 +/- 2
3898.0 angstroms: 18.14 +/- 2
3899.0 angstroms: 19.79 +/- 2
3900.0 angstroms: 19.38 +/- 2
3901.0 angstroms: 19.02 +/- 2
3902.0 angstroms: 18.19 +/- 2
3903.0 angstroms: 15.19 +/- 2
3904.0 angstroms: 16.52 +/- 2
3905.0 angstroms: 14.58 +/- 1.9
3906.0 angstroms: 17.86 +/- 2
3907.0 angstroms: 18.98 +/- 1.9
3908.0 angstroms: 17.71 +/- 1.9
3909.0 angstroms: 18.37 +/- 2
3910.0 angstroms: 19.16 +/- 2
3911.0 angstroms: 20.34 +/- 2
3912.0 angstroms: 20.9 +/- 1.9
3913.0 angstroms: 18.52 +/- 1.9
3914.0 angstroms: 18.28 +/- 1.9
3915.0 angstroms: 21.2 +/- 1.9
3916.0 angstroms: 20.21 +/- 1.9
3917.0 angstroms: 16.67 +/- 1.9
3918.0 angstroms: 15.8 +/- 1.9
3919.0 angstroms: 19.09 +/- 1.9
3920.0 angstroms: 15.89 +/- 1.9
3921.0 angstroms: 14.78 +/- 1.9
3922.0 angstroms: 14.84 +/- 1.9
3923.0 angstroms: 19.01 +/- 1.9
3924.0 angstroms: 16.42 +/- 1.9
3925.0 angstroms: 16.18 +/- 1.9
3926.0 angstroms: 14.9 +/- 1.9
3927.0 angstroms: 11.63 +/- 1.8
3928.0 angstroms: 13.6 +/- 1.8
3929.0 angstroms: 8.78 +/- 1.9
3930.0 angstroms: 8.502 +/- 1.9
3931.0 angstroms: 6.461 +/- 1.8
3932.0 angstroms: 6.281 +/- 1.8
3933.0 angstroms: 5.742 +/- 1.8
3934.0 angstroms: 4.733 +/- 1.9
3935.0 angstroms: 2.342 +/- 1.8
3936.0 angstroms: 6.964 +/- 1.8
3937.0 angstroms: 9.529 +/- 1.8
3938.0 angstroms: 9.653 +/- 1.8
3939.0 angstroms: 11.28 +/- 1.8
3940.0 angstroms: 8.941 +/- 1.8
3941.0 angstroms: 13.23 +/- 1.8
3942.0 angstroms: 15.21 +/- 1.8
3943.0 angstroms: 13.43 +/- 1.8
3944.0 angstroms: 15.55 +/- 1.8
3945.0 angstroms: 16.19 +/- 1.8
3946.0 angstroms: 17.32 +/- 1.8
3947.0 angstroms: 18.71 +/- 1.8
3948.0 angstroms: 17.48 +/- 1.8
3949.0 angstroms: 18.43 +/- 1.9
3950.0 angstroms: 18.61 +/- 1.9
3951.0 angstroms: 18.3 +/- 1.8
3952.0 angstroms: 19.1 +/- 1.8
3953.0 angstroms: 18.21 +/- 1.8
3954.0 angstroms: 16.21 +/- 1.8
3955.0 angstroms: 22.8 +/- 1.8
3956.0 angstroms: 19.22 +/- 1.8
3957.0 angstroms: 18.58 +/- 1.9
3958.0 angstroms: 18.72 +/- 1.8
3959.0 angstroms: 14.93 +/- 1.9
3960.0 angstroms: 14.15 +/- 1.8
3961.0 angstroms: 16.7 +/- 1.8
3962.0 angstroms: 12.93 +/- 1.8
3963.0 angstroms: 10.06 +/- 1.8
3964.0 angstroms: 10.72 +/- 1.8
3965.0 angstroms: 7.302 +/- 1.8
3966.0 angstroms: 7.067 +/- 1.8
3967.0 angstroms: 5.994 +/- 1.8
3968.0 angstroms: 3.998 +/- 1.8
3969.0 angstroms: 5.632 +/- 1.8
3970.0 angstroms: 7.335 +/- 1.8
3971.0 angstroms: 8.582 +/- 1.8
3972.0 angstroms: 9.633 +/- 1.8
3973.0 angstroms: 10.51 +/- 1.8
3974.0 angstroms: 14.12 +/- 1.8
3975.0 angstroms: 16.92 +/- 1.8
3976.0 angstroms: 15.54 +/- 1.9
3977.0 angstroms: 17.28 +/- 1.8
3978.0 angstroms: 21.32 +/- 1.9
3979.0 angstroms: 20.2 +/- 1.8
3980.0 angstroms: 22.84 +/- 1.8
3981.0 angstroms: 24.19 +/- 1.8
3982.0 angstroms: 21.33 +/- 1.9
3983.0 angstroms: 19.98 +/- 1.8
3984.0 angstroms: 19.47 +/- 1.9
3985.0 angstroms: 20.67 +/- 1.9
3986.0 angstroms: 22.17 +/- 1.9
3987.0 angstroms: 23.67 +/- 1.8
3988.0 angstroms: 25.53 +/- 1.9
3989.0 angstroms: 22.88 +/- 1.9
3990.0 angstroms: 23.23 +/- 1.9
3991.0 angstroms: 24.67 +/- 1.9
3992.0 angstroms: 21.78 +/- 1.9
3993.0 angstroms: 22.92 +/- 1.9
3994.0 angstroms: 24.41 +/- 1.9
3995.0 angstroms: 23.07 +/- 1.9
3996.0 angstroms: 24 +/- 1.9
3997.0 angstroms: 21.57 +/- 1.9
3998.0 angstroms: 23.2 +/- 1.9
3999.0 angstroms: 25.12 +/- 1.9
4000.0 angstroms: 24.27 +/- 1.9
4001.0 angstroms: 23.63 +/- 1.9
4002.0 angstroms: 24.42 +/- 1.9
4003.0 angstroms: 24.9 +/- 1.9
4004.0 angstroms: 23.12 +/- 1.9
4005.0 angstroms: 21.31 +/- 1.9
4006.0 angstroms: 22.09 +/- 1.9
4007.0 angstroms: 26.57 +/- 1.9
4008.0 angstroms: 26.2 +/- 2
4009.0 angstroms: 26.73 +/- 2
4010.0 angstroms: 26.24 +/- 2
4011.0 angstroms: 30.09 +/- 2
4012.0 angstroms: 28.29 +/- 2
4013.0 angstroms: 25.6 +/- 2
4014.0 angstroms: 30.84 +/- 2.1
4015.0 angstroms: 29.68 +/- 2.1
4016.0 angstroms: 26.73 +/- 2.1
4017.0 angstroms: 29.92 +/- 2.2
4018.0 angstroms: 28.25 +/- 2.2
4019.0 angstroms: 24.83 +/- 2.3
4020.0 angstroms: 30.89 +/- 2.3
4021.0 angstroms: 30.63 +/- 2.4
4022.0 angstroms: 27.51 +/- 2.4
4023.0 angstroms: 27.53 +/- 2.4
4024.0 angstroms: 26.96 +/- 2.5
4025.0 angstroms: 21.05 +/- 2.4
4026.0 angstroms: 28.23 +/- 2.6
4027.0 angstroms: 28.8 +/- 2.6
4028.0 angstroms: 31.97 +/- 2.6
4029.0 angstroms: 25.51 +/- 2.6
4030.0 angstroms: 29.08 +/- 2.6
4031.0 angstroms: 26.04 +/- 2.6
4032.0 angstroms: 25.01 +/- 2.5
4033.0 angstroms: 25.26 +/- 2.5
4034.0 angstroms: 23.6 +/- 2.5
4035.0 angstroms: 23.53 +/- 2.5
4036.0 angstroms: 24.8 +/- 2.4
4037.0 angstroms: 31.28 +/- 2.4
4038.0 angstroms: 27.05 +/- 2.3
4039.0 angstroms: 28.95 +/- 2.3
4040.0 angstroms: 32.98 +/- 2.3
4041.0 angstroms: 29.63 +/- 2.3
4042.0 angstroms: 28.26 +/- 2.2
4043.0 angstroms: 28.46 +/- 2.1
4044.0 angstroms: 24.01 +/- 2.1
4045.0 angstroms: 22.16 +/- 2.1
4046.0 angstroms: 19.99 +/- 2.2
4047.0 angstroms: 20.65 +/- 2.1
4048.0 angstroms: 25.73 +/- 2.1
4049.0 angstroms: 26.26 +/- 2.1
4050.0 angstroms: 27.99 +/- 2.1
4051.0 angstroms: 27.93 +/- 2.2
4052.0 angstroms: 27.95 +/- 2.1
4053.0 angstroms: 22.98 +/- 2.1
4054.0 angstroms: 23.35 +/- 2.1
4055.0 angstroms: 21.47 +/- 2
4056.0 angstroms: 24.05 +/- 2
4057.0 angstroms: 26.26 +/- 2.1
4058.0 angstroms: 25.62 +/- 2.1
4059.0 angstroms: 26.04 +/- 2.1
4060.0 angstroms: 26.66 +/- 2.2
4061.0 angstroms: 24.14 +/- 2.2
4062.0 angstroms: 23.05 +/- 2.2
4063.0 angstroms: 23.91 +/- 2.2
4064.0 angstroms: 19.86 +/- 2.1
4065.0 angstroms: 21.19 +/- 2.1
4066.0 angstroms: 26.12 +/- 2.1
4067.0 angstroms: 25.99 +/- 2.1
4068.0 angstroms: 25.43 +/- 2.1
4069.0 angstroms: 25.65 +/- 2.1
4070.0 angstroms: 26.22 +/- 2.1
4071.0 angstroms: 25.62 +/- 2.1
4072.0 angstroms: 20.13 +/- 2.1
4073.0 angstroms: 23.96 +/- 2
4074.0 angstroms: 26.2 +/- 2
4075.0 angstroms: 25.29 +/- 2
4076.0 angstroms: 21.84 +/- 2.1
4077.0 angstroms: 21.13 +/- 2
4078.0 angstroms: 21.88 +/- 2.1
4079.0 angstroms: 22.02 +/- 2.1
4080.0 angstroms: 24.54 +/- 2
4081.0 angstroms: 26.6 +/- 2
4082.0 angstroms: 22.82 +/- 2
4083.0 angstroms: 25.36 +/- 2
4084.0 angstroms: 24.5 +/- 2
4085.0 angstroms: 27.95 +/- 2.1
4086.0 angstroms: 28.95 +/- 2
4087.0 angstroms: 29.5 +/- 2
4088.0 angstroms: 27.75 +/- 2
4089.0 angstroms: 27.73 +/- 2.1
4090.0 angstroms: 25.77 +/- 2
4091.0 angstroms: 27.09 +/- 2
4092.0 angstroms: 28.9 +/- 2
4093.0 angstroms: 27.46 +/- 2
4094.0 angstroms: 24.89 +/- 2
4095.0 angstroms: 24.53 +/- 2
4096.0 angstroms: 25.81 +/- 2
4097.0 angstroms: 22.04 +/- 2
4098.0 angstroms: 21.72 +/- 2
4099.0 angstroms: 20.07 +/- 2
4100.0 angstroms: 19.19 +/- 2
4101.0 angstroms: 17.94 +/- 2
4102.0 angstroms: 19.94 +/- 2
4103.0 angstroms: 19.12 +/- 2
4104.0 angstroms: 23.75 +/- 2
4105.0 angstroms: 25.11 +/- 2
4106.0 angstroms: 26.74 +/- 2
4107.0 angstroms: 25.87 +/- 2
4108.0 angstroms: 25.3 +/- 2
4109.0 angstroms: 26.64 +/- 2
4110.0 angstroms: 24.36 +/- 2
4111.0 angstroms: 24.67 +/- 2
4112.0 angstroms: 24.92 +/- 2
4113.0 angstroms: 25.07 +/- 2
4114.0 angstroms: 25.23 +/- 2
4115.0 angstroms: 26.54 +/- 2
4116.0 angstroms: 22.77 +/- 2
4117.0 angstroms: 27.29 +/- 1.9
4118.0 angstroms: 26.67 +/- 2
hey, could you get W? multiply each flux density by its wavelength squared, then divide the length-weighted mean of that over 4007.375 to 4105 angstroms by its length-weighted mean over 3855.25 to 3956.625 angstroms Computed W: 1.8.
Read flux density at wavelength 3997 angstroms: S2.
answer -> 21.57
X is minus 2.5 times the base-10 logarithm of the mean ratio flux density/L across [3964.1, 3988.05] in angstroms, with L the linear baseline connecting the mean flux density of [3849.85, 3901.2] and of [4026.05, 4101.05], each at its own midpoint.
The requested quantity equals 0.32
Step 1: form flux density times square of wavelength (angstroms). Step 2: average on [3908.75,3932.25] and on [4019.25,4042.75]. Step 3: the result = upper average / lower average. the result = 1.9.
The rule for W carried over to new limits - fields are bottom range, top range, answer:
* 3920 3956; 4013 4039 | 2.11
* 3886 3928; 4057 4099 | 1.59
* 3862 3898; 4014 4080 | 1.94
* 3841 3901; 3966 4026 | 1.64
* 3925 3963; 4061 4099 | 1.95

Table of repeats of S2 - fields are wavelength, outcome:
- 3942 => 15.21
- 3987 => 23.67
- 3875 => 14.11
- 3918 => 15.8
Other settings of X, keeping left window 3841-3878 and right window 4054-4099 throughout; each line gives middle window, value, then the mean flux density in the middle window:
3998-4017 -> -0.21 mag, 25.9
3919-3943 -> 0.46 mag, 11.3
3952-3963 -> 0.10 mag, 17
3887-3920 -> -0.10 mag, 17.5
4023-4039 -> -0.19 mag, 26.7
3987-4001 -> -0.15 mag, 23.6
